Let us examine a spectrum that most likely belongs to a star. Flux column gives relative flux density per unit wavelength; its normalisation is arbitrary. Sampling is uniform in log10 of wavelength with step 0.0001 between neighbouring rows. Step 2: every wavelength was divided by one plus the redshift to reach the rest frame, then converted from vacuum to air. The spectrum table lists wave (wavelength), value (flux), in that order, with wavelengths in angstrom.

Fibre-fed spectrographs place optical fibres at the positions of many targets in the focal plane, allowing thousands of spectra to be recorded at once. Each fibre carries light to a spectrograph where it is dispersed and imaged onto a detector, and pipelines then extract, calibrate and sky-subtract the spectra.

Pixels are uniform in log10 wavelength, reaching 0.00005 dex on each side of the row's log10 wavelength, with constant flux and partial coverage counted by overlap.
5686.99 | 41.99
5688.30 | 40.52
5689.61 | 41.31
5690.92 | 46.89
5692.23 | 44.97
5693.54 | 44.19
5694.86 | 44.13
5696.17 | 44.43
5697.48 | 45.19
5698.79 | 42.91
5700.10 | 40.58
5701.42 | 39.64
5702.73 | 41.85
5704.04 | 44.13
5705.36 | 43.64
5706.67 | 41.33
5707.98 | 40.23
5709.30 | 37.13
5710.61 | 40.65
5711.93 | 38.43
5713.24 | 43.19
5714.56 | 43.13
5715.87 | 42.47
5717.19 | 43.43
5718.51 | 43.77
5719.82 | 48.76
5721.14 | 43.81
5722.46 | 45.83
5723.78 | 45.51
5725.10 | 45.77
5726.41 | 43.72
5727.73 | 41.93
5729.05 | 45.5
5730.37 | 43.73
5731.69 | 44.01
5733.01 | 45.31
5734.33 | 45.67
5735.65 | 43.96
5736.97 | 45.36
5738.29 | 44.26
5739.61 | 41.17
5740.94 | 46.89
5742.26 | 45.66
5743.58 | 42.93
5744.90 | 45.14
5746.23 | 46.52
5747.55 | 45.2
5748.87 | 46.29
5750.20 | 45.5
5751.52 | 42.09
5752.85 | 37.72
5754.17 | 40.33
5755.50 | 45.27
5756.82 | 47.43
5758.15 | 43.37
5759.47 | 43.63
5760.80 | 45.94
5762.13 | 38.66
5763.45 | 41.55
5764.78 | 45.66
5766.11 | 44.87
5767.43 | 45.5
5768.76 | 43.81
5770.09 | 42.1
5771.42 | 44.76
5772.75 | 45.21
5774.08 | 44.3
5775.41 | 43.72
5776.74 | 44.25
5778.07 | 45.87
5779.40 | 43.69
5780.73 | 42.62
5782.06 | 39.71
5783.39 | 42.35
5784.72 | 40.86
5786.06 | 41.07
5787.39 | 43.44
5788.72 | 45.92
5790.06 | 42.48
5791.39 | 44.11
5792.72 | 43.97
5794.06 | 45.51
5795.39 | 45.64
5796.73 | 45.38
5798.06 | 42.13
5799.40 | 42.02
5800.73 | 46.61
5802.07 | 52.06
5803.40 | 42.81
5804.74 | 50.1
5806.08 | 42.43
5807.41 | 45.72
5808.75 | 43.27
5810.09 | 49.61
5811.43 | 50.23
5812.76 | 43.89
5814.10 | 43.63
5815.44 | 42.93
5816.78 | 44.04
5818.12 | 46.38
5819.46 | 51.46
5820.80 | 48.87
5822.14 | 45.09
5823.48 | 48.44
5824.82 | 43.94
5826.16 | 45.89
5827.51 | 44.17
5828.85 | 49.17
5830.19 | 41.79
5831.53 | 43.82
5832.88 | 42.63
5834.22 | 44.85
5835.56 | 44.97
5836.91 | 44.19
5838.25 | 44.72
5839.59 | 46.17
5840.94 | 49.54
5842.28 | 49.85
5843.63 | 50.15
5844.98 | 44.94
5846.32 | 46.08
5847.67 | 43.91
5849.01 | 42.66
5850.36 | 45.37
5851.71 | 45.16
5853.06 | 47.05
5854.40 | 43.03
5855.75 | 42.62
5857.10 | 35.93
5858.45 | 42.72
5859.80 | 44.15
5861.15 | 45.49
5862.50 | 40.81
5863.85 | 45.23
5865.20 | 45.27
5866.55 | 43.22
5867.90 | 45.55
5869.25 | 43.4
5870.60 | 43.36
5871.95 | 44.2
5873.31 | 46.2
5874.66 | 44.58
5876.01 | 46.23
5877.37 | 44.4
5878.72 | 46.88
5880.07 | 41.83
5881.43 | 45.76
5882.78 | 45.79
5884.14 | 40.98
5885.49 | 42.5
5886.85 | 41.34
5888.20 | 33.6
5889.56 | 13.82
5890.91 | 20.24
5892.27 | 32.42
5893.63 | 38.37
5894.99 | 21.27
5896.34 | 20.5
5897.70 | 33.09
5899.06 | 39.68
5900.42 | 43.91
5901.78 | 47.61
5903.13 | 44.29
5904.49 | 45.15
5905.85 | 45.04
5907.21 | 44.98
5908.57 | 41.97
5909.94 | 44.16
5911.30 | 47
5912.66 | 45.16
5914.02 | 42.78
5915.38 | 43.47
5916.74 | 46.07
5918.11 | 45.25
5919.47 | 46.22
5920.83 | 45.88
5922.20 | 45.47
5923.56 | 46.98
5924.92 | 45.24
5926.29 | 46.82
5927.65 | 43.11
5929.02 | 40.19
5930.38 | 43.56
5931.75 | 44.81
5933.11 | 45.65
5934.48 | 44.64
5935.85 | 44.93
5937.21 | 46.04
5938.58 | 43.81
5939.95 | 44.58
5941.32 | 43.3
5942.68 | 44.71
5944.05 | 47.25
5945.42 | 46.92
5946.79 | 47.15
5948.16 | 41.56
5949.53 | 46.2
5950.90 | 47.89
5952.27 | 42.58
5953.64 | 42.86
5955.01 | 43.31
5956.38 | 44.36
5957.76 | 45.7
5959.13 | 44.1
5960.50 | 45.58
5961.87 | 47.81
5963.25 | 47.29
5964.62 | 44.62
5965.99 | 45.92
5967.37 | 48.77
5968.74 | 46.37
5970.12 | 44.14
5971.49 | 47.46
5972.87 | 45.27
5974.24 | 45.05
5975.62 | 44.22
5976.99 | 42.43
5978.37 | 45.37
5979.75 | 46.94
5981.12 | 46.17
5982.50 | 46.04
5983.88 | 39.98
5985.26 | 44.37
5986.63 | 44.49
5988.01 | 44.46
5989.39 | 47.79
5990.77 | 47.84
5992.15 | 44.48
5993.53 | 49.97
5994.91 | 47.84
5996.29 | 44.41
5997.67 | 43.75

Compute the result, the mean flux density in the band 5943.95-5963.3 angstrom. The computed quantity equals 45.2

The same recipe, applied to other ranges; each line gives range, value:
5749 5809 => 43.9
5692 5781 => 43.7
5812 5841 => 45.4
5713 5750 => 44.6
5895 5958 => 43.7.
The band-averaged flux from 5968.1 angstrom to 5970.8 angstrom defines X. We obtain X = 45.1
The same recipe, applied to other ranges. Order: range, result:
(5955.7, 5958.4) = 44.9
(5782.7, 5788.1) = 42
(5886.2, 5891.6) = 27.2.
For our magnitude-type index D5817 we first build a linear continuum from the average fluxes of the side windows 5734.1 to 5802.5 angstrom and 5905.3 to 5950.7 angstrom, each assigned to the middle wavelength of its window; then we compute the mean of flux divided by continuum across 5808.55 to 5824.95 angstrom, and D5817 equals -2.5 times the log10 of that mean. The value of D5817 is -0.05 mag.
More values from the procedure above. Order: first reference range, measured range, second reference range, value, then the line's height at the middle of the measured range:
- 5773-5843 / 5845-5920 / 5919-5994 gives 0.088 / 45.1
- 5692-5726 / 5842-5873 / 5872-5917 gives -0.094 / 40.6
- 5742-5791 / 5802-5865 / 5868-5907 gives -0.101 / 41.3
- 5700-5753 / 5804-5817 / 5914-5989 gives -0.037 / 44.1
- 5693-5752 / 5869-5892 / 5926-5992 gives 0.116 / 44.6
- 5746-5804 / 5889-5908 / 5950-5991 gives 0.261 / 44.8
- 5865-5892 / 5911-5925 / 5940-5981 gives -0.060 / 43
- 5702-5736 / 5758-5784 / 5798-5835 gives 0.025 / 44.6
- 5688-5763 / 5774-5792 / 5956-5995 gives 0.022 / 44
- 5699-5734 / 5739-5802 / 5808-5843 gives 0.014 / 44.4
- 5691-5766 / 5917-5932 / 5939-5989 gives 0.000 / 44.9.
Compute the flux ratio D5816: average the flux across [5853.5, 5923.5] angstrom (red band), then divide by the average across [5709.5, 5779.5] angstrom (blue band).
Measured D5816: 0.94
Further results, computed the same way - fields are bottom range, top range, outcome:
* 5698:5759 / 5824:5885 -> 1.03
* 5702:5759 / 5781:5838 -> 1.03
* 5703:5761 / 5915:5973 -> 1.03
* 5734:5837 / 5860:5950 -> 0.95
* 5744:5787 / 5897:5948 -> 1.02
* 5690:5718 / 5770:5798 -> 1.03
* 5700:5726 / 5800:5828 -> 1.08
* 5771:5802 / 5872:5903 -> 0.87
